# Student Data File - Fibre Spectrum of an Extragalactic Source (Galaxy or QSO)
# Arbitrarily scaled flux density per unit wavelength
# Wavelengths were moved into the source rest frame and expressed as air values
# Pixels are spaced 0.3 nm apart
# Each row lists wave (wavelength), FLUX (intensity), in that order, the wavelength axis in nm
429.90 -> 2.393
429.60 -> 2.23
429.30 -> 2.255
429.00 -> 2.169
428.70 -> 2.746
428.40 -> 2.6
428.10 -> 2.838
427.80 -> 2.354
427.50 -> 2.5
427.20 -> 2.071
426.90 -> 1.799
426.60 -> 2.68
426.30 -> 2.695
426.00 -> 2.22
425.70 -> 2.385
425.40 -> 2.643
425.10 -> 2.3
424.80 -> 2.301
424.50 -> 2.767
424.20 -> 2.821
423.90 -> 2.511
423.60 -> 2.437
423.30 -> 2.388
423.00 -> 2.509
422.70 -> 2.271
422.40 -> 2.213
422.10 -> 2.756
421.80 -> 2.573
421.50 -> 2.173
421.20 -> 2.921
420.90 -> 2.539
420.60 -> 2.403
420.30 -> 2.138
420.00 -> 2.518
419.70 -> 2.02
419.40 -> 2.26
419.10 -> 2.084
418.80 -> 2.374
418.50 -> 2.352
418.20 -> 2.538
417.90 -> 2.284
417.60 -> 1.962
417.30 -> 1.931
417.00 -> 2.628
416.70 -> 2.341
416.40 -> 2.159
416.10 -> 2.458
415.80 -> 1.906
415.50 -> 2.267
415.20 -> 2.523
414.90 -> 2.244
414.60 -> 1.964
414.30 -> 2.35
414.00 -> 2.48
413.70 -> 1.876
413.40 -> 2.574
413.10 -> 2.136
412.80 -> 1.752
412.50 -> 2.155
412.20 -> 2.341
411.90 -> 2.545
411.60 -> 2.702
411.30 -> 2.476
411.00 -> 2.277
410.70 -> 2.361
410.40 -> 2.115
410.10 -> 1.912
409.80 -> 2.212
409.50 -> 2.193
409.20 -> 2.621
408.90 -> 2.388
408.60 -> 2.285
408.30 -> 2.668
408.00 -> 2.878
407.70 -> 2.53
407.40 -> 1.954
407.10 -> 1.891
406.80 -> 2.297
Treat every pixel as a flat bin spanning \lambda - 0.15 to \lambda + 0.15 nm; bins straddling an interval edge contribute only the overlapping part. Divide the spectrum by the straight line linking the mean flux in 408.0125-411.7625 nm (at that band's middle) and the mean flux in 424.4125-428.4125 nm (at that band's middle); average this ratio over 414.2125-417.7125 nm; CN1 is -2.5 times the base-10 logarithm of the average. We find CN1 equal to 0.08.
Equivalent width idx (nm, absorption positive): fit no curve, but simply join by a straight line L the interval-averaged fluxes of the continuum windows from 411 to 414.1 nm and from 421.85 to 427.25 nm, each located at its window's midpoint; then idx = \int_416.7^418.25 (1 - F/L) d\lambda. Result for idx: 0.07 nm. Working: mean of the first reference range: 2.3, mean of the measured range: 2.26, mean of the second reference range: 2.44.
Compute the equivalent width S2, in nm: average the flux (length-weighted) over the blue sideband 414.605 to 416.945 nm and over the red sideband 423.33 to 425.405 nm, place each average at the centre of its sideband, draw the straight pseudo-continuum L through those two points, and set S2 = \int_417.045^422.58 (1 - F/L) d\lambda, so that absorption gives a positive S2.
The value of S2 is 0.11 nm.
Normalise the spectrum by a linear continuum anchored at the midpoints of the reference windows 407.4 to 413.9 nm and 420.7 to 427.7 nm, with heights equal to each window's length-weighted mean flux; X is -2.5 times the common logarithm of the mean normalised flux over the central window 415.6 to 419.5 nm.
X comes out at 0.07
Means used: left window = 2.33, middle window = 2.25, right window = 2.45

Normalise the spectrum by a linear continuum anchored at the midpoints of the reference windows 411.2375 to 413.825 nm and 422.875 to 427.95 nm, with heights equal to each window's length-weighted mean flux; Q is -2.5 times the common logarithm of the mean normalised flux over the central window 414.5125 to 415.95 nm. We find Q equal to 0.06 mag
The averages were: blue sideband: 2.28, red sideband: 2.43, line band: 2.19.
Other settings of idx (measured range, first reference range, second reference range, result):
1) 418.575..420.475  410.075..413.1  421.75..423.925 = 0.12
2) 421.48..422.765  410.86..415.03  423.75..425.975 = 0.02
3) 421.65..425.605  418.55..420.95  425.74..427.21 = -0.33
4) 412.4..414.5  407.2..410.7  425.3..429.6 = 0.15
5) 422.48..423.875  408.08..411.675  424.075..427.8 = 0.01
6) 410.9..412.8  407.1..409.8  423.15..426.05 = 0.04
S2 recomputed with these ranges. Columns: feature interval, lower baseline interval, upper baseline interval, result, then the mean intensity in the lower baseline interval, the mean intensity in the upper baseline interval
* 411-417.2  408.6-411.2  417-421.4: 0.00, 2.27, 2.32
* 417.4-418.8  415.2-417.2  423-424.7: 0.05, 2.3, 2.57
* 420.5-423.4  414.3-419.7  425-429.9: -0.19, 2.25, 2.41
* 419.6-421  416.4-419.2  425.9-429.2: -0.01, 2.27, 2.43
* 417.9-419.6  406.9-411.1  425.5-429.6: 0.04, 2.31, 2.4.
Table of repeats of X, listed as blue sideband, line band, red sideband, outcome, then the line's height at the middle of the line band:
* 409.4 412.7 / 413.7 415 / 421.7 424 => 0.06 mag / 2.34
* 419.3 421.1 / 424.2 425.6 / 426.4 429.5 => -0.07 mag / 2.37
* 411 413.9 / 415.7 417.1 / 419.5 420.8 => -0.01 mag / 2.28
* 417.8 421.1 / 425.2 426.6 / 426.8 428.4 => -0.07 mag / 2.35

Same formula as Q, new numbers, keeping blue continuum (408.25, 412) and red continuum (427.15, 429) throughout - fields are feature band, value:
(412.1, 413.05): 0.15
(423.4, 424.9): -0.04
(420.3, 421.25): -0.03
